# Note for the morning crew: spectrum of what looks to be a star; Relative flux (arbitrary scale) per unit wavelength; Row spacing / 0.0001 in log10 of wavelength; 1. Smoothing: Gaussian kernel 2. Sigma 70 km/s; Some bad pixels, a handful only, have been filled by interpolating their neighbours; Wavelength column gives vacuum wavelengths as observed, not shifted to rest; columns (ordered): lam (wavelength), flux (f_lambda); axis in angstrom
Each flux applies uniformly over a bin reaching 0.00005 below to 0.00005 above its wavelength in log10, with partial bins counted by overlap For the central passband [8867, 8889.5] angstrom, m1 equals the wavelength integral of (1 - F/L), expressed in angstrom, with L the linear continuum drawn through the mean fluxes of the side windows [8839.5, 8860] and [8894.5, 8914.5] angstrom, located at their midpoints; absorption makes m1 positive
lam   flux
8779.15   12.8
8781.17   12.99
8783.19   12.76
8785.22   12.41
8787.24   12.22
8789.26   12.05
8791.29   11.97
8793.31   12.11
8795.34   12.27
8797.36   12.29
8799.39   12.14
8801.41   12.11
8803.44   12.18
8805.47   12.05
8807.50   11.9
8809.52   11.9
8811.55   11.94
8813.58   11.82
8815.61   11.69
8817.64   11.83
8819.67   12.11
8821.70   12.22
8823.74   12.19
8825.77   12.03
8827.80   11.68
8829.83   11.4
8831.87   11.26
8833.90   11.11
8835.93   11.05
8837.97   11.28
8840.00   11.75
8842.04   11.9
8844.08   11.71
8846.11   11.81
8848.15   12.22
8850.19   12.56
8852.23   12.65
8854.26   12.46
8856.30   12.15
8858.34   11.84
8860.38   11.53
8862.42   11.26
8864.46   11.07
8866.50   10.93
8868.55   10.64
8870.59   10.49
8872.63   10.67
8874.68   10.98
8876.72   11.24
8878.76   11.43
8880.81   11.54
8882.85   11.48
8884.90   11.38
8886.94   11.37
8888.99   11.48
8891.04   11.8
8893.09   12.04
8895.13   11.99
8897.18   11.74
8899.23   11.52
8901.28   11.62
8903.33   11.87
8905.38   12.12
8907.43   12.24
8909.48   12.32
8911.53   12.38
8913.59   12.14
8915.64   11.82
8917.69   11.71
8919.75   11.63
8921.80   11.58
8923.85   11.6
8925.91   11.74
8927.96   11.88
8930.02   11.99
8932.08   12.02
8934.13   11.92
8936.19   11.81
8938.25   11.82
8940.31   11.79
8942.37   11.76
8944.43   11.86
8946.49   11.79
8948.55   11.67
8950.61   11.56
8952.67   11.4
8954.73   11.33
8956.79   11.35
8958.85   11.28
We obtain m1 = 1.7 angstrom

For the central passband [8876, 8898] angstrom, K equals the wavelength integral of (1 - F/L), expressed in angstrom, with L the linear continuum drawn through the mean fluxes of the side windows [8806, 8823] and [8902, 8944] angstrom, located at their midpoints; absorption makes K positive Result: 0.6 angstrom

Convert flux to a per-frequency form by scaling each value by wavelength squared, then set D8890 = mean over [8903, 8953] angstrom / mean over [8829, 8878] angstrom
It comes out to 1.05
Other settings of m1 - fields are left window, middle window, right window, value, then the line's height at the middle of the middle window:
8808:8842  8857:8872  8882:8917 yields 0.8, 11.8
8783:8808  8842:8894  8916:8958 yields 1.7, 11.9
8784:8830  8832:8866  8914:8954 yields 0.6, 11.9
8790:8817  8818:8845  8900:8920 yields 0.8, 12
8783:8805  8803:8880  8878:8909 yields 2.1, 12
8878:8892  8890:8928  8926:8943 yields -0.7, 11.7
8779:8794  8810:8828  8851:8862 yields 0.4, 12.3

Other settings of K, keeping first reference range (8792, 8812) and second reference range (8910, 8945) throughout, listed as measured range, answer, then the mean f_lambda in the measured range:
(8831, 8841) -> 0.6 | 11.3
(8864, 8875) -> 1.1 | 10.8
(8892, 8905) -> 0.1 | 11.8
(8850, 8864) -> 0.0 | 12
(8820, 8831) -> 0.1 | 11.9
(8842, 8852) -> -0.1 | 12.1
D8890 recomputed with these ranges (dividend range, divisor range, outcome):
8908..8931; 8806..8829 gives 1.02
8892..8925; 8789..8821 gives 1.01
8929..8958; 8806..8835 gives 1.02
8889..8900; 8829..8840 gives 1.06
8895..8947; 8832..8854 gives 1.02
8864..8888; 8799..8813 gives 0.94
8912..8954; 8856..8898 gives 1.05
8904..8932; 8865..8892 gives 1.08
